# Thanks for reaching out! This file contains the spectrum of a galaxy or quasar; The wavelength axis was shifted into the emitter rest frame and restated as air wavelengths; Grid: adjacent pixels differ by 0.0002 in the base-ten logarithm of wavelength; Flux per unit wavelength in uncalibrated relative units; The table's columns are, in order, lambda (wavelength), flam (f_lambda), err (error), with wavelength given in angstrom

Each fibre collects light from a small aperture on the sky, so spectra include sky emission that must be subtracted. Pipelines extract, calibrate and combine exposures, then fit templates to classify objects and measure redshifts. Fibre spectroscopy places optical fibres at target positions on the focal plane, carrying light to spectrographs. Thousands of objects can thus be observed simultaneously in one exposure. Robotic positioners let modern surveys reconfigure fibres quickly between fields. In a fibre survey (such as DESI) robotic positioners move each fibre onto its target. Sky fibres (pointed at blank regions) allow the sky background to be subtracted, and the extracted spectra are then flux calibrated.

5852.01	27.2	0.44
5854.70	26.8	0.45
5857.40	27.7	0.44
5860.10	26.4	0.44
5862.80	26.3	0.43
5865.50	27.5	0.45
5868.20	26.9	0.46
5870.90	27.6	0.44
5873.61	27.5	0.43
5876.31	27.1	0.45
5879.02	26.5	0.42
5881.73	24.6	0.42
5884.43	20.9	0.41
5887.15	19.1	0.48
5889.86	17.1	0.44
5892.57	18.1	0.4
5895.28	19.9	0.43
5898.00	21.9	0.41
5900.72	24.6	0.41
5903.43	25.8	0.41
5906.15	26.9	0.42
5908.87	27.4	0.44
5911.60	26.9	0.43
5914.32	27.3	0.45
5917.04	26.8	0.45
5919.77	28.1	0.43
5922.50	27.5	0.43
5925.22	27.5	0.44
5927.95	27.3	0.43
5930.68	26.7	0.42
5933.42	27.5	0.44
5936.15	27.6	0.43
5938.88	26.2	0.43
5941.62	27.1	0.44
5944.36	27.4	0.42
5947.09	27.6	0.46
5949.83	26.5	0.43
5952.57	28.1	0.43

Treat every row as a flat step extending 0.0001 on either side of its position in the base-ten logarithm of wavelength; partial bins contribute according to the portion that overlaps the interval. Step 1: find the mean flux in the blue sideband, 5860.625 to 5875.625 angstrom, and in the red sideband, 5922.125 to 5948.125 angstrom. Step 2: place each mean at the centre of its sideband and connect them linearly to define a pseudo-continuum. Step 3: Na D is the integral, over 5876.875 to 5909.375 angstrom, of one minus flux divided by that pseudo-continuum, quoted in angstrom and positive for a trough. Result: 5.32 angstrom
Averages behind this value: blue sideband 27.1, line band 22.7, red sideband 27.2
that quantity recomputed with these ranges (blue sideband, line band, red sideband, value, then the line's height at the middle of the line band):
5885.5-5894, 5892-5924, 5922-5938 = -4.2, 22.3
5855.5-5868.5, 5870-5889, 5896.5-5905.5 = 1.0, 25.7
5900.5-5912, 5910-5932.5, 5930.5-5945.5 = -0.4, 26.7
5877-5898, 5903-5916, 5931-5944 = -1.7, 23.8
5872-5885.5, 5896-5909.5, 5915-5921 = 0.9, 26.7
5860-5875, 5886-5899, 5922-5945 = 3.8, 27.1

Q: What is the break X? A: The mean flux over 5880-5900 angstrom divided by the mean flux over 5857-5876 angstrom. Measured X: 0.8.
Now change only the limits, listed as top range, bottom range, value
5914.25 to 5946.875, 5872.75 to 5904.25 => 1.20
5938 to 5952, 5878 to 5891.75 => 1.26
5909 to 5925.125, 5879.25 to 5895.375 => 1.34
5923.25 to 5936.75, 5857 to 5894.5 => 1.12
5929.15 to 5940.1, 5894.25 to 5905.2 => 1.16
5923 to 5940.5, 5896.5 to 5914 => 1.06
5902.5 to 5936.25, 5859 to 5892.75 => 1.11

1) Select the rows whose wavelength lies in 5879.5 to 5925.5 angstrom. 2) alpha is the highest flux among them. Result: 28.1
